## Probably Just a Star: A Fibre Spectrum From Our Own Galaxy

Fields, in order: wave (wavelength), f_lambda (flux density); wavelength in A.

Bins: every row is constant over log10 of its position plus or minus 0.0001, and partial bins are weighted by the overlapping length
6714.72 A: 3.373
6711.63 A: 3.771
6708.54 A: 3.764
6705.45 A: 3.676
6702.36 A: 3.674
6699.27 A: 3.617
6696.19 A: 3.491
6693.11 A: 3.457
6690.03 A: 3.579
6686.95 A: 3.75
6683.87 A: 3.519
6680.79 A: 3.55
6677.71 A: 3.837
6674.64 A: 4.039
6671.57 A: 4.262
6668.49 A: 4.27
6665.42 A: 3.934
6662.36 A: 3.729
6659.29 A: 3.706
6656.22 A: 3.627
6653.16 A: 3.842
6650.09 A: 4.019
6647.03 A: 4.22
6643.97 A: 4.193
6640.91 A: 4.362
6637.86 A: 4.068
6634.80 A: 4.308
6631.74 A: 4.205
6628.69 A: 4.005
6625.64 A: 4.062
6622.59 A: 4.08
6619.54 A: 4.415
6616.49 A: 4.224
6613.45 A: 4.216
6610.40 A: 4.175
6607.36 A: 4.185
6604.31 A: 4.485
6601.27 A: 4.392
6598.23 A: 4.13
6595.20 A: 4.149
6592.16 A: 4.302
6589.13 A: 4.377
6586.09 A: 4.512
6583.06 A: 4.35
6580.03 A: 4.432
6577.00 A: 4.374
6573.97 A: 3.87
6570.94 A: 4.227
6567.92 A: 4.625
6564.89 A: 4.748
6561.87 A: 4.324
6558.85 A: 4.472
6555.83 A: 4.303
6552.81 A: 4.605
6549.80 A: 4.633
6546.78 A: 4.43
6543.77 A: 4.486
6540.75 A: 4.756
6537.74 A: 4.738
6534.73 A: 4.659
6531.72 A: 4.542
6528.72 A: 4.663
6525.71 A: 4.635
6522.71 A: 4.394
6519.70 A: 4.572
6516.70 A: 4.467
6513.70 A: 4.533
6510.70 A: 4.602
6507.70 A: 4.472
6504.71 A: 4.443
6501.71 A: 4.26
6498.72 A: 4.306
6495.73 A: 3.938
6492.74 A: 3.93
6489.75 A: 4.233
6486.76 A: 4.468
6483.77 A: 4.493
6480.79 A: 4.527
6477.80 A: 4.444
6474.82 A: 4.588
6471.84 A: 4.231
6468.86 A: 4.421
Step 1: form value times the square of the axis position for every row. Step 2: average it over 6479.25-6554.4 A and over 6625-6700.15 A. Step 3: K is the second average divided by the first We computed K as 0.91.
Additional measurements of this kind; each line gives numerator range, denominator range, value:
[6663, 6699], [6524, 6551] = 0.86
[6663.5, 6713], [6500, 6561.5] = 0.87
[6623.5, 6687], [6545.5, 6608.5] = 0.93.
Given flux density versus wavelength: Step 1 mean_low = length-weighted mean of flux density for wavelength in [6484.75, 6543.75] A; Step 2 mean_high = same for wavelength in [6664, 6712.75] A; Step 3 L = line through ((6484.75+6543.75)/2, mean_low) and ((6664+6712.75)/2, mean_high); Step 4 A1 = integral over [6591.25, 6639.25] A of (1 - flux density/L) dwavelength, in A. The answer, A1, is -1.9 A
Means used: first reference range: 4.45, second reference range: 3.76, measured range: 4.21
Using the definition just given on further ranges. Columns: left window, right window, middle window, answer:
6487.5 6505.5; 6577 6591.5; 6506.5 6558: -3.39 A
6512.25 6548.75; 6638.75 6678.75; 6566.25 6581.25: 0.26 A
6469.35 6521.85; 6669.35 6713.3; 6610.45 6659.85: -2.47 A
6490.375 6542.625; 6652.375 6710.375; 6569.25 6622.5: -2.06 A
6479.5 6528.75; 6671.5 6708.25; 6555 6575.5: -1.00 A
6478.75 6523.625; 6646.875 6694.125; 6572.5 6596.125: -1.12 A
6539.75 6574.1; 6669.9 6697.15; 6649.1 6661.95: 0.36 A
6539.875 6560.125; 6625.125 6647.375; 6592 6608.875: 0.20 A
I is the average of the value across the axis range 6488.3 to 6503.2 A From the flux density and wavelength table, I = 4.13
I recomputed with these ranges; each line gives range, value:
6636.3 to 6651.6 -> 4.17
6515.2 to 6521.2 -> 4.52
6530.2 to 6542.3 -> 4.67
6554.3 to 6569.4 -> 4.49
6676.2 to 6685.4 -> 3.63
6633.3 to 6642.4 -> 4.25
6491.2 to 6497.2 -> 3.94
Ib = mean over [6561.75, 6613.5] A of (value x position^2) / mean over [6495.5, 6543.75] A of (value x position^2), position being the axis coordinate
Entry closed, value 1.0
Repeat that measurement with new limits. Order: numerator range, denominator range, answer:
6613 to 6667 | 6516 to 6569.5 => 0.92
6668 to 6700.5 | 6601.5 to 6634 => 0.91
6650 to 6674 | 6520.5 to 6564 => 0.89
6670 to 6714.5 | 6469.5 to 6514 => 0.90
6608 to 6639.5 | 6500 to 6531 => 0.96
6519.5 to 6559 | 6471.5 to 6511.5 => 1.06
